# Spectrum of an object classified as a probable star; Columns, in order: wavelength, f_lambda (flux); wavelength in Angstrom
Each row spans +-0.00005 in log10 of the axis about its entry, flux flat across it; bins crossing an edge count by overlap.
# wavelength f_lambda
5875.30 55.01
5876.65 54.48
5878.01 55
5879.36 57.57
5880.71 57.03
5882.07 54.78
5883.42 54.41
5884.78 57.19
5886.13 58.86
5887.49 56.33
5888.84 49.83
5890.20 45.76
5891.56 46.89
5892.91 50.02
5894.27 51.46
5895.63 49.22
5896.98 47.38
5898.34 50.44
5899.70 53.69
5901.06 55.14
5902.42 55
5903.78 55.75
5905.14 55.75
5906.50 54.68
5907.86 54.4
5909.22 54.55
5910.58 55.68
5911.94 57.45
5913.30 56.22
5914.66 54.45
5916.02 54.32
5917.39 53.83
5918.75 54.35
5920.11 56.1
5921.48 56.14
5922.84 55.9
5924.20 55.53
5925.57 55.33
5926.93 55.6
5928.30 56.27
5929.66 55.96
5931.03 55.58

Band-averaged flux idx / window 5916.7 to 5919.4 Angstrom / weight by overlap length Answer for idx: 54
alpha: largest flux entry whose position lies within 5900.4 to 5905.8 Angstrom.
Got 55.75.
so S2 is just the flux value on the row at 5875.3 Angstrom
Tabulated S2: 55.01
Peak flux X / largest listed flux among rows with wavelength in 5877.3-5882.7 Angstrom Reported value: 57.57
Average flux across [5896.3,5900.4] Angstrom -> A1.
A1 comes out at 50.6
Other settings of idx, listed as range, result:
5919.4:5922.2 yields 56.1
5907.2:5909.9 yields 54.5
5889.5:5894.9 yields 48.5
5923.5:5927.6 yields 55.5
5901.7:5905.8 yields 55.5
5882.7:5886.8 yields 56.9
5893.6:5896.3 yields 50.3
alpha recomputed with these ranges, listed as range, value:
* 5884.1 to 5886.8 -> 58.86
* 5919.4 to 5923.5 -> 56.14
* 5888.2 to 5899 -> 51.46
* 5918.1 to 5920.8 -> 56.1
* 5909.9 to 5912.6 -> 57.45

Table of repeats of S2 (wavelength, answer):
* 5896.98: 47.38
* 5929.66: 55.96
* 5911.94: 57.45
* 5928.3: 56.27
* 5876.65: 54.48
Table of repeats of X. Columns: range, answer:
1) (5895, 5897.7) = 49.22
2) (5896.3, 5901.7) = 55.14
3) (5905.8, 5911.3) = 55.68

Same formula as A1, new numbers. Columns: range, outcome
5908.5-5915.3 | 55.7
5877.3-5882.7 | 56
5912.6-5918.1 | 54.7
